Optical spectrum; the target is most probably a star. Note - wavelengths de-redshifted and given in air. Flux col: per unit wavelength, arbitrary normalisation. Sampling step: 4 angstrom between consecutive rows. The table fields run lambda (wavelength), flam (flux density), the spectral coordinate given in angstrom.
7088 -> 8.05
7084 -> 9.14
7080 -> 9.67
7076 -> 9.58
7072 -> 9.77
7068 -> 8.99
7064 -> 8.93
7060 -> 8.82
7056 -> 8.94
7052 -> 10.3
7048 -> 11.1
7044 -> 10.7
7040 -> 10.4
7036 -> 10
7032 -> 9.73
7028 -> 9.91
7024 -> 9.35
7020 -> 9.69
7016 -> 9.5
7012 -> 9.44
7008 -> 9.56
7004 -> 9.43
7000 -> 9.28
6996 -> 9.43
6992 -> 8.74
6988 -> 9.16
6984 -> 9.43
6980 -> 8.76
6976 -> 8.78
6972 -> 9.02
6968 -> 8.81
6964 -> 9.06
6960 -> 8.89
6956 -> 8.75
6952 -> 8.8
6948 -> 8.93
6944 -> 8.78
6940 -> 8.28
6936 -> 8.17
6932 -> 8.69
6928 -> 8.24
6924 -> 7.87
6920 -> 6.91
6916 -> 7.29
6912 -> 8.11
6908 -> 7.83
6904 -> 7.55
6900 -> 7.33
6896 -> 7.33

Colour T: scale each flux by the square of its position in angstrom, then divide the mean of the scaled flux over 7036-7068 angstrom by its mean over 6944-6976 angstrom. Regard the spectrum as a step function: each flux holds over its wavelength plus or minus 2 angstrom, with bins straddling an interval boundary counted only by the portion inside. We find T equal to 1.14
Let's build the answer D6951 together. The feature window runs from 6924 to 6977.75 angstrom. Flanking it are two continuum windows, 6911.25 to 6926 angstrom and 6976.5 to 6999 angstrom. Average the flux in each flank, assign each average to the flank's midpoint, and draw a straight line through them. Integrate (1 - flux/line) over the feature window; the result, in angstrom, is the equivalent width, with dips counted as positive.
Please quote -2.9 angstrom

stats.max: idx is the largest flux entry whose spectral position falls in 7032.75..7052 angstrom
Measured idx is 11.1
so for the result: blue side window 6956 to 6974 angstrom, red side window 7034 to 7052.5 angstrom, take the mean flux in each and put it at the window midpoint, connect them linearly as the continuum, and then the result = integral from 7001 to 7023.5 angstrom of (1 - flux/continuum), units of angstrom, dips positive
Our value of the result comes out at 0.9 angstrom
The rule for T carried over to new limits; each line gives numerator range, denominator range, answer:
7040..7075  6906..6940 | 1.28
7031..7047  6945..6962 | 1.19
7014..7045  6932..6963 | 1.17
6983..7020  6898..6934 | 1.23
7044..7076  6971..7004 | 1.08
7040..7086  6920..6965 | 1.18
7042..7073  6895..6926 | 1.34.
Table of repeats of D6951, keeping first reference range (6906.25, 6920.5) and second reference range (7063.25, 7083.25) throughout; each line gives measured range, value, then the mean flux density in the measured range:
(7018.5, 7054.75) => -4.5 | 10.1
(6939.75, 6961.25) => -2.0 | 8.77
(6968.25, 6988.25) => -1.6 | 9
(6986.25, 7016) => -2.5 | 9.31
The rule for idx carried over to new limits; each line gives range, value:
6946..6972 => 9.06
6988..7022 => 9.69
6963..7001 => 9.43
